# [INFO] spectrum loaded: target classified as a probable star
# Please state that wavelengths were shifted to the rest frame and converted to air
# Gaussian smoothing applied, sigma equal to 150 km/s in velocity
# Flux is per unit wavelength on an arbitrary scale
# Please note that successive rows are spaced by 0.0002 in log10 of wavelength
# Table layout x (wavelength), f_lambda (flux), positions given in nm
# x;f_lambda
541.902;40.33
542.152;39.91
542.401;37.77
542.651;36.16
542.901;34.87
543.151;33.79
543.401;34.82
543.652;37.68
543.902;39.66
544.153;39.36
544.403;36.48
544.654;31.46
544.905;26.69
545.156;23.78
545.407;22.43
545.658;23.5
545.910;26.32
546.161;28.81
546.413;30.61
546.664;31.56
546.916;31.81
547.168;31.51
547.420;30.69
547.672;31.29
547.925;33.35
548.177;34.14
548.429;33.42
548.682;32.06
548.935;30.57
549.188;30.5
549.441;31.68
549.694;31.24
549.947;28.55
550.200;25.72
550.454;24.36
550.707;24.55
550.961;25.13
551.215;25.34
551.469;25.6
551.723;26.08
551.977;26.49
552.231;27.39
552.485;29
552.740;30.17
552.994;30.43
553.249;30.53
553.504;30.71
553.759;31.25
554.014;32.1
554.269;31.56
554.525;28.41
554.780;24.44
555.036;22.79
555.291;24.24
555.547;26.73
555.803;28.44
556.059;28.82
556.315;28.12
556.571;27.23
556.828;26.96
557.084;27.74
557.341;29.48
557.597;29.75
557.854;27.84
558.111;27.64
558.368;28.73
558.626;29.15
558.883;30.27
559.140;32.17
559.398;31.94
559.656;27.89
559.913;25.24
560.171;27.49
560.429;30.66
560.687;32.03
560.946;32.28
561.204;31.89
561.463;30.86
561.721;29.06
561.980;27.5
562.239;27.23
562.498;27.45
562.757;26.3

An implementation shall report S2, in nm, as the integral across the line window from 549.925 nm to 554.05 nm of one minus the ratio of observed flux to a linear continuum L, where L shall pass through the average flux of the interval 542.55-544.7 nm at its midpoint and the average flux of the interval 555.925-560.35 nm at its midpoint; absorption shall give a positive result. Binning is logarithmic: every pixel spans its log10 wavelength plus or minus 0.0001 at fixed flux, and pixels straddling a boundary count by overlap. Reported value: 0.52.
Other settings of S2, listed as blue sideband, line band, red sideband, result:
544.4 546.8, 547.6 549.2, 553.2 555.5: -0.25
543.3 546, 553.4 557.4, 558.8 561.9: 0.32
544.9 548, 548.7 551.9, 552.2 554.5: 0.22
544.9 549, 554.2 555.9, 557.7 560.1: 0.16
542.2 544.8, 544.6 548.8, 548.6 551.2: 0.32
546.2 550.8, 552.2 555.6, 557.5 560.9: 0.14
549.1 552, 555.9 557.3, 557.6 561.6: 0.05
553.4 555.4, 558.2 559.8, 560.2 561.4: 0.03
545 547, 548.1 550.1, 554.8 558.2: -0.30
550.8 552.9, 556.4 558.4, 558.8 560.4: 0.03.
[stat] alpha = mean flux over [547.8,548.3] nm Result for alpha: 33.8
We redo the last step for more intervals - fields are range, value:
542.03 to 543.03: 37.2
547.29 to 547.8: 31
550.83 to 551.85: 25.5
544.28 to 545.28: 29.6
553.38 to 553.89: 31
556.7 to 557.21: 27.4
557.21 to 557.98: 29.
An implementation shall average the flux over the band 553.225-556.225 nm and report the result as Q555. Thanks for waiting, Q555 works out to 28.3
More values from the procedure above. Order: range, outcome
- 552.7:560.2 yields 28.6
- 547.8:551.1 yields 29.6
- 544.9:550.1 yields 29.8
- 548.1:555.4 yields 28.5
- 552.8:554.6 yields 30.8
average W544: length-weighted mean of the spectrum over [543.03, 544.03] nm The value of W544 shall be 36.5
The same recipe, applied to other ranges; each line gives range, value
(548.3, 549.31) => 31.6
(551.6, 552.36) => 26.7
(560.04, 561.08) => 30.6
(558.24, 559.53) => 30.4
